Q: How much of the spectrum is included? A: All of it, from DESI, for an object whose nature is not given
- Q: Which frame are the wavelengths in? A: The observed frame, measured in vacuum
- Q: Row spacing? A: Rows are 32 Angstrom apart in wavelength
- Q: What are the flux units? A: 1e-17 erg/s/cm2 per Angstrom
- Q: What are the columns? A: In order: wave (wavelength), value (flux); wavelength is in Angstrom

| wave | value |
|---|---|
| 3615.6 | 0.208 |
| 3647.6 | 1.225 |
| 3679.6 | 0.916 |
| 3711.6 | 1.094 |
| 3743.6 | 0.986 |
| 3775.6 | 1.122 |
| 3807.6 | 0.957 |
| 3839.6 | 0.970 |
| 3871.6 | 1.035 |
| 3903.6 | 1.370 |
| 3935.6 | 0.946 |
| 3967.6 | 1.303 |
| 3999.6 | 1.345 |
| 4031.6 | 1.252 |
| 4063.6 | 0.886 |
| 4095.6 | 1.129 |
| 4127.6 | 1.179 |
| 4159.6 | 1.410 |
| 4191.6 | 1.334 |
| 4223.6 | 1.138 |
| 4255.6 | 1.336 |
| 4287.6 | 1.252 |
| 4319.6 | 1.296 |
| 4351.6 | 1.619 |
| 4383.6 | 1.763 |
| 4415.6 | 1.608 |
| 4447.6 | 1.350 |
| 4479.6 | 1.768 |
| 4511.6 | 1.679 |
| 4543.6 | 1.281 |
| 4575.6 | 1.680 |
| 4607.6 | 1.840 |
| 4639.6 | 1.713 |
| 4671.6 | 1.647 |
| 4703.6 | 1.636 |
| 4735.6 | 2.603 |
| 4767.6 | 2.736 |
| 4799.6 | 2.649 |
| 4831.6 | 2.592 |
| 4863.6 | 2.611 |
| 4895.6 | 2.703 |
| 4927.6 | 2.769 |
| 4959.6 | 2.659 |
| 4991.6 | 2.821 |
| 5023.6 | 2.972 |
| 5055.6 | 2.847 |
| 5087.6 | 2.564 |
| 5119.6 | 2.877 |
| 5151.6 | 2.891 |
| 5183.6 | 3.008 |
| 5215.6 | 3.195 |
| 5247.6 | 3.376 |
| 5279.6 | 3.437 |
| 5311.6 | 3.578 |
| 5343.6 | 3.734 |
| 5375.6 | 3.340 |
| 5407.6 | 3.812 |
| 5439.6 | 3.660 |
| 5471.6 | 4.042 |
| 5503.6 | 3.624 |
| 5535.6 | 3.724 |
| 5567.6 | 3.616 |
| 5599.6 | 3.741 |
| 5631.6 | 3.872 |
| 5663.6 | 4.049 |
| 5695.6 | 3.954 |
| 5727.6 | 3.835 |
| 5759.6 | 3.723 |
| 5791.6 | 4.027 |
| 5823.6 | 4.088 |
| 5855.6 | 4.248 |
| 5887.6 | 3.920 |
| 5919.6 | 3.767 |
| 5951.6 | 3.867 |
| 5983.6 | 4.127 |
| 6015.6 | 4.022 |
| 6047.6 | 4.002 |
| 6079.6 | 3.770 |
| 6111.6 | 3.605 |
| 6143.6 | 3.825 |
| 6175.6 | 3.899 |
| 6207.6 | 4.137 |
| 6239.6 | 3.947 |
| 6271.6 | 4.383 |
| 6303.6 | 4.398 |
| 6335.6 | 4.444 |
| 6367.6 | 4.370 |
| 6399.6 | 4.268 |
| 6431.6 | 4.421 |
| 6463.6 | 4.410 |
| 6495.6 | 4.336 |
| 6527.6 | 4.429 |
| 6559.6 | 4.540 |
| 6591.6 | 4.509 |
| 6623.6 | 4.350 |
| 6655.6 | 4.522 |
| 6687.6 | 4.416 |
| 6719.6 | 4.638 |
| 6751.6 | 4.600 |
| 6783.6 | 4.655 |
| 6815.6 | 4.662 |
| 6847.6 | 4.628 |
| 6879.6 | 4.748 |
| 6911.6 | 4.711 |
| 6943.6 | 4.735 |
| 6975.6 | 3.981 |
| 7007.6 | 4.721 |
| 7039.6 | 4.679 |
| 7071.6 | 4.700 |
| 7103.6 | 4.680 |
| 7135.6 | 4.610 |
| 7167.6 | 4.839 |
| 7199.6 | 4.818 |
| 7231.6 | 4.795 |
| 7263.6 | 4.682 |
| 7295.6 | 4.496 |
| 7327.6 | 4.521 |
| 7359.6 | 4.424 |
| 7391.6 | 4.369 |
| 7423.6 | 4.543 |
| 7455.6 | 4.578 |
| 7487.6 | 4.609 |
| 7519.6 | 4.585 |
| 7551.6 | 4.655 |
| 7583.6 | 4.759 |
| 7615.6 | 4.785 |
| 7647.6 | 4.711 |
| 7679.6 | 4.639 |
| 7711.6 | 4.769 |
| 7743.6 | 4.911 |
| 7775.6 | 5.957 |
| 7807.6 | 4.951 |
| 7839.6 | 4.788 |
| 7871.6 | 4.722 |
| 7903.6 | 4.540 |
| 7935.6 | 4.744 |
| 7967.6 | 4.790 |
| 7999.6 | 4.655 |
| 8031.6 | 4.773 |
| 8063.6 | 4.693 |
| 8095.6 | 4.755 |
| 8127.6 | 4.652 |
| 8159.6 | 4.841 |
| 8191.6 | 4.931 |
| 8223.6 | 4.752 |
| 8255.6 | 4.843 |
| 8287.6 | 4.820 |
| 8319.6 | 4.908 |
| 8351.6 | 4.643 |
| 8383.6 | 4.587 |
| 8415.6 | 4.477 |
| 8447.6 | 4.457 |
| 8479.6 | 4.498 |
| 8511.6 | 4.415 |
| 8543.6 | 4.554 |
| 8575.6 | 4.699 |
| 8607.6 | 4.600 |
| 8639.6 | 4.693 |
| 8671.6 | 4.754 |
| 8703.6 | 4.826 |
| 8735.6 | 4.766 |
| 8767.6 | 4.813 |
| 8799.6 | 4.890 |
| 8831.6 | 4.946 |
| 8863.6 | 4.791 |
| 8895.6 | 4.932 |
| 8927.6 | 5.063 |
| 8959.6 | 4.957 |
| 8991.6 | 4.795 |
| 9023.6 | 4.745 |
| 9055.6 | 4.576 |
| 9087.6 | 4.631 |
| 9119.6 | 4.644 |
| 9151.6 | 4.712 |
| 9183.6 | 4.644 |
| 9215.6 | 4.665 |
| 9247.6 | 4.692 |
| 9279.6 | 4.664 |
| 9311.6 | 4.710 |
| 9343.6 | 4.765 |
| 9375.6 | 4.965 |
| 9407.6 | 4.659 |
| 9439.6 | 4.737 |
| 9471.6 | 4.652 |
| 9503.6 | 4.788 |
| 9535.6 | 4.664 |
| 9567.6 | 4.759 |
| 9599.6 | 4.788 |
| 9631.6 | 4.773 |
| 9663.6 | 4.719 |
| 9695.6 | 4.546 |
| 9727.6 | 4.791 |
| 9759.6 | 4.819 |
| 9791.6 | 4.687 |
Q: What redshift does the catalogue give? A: 0.18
